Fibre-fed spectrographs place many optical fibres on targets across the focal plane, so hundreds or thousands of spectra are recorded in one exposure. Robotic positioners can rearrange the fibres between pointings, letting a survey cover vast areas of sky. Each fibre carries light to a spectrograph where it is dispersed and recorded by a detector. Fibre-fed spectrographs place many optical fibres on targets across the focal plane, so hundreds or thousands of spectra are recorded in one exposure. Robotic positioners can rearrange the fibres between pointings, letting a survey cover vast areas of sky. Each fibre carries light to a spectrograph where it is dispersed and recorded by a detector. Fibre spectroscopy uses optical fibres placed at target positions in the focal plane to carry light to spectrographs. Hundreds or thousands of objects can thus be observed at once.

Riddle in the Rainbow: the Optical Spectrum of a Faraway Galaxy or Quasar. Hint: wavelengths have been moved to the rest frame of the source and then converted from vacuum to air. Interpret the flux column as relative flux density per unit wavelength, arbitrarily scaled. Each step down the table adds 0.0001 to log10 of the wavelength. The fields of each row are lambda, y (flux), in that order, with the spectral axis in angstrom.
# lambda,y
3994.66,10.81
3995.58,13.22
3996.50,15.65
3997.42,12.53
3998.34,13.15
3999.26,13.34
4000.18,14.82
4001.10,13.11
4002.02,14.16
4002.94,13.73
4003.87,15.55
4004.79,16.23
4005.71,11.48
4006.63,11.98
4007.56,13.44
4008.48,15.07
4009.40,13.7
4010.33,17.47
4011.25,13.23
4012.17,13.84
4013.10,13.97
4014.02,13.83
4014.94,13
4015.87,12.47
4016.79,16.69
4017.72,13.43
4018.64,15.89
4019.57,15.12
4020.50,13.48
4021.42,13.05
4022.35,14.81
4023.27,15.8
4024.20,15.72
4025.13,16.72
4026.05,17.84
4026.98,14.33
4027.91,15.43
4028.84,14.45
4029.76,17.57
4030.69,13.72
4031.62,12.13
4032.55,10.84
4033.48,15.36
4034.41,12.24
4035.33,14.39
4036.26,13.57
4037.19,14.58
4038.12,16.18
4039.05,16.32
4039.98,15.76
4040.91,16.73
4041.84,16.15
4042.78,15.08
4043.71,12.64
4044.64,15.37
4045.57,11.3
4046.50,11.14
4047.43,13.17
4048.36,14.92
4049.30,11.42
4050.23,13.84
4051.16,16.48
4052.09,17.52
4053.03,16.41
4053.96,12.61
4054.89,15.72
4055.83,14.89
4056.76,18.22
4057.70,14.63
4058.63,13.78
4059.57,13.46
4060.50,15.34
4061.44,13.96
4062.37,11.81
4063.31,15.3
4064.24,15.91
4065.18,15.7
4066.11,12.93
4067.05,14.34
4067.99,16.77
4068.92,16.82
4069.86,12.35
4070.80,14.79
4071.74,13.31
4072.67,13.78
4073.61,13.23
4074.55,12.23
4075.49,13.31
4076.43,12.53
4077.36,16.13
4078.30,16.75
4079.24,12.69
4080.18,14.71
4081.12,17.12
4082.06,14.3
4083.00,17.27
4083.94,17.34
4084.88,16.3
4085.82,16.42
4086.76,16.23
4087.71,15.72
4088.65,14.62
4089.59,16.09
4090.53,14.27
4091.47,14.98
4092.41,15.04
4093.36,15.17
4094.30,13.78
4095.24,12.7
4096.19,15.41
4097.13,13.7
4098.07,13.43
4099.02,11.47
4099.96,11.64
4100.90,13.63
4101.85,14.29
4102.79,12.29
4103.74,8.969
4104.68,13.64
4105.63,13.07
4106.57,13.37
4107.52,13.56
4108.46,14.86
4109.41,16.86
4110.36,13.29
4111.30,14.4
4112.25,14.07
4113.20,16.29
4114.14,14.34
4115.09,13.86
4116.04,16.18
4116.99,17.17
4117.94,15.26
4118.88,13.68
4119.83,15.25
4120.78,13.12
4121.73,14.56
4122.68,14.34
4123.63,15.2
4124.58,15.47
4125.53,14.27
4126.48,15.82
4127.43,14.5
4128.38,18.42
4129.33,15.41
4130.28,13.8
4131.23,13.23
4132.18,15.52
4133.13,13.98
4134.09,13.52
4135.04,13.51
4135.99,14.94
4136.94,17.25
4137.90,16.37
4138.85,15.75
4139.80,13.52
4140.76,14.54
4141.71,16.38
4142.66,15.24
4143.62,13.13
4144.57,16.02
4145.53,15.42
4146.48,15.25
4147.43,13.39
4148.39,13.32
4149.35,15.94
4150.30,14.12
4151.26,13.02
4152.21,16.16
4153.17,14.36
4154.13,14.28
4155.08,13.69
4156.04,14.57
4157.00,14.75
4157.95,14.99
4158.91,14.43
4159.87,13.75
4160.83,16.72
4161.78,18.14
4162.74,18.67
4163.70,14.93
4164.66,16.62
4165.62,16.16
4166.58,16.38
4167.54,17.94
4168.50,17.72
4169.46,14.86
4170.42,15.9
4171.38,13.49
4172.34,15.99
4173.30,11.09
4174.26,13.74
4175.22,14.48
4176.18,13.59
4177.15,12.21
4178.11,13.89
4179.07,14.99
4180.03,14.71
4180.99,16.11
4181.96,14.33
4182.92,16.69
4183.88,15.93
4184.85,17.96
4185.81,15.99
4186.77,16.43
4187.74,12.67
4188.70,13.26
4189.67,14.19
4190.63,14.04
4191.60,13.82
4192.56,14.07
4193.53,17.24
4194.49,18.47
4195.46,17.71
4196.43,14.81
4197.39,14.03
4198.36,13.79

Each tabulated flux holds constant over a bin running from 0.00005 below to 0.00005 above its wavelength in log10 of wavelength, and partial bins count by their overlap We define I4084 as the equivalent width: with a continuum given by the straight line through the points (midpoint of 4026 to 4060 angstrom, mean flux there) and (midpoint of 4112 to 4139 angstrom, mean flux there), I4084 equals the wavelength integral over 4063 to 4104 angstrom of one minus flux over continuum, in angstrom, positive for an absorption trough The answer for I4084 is 0.8 angstrom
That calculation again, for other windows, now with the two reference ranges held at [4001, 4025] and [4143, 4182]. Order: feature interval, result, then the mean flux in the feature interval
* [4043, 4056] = 0.3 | 14.1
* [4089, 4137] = 1.3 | 14.3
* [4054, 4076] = 0.2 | 14.4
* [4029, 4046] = -0.1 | 14.4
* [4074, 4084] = -0.2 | 14.8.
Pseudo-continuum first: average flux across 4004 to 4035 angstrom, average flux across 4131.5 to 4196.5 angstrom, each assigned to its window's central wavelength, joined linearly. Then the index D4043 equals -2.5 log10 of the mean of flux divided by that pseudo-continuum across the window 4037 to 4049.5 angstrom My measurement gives 0.009 mag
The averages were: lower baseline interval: 14.4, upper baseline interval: 15.1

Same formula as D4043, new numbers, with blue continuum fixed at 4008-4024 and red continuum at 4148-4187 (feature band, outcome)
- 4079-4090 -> -0.072 mag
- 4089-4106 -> 0.099 mag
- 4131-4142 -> 0.011 mag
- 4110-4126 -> 0.013 mag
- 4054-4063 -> 0.007 mag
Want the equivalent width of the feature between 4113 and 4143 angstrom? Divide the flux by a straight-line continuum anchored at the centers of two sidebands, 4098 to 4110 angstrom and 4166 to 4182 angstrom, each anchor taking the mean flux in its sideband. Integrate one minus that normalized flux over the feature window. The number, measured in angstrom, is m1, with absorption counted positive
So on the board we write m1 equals -2.83 angstrom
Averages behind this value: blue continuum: 13.1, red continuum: 14.8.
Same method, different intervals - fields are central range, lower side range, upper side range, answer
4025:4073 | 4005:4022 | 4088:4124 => -1.9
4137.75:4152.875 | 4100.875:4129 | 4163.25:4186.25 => 0.1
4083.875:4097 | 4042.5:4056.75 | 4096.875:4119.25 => -1.1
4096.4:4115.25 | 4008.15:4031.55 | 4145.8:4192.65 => 1.7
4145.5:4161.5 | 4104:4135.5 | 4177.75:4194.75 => 0.3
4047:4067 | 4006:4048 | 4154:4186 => -0.1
